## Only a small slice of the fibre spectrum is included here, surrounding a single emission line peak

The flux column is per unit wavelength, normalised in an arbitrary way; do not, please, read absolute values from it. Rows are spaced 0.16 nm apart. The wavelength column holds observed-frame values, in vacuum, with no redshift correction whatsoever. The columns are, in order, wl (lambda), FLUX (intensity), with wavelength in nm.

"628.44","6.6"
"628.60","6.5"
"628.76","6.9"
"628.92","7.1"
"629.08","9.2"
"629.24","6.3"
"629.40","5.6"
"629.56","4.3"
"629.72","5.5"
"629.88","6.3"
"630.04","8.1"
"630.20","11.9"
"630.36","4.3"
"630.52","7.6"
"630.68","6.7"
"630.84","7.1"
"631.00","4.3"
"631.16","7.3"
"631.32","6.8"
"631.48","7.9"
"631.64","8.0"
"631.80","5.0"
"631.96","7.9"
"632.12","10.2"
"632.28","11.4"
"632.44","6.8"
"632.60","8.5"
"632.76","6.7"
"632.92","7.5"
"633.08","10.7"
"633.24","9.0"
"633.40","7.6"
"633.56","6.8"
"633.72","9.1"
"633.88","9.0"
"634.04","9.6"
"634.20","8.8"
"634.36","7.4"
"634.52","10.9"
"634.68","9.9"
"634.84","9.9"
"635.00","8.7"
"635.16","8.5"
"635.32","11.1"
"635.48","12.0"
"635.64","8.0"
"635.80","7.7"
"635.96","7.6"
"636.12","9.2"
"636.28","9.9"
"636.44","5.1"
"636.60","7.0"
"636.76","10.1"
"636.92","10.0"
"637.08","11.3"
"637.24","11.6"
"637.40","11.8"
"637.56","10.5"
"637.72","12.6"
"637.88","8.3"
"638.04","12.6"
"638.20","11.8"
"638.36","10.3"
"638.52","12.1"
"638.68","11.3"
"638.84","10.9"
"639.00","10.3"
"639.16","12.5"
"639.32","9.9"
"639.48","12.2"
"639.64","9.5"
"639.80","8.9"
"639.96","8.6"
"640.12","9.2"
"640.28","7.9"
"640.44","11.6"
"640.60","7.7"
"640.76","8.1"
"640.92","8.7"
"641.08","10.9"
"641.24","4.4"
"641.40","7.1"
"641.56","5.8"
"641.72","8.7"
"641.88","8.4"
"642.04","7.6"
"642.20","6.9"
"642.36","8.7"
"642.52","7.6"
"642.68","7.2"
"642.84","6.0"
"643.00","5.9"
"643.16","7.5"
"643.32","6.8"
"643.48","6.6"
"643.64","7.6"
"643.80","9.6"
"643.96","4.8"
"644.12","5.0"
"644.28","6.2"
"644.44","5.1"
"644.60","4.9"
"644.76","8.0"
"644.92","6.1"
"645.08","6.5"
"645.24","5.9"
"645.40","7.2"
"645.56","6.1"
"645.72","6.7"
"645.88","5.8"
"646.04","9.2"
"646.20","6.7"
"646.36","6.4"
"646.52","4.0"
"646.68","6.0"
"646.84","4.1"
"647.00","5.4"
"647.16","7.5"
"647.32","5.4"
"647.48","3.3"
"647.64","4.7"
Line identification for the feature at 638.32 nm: C III] 1909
